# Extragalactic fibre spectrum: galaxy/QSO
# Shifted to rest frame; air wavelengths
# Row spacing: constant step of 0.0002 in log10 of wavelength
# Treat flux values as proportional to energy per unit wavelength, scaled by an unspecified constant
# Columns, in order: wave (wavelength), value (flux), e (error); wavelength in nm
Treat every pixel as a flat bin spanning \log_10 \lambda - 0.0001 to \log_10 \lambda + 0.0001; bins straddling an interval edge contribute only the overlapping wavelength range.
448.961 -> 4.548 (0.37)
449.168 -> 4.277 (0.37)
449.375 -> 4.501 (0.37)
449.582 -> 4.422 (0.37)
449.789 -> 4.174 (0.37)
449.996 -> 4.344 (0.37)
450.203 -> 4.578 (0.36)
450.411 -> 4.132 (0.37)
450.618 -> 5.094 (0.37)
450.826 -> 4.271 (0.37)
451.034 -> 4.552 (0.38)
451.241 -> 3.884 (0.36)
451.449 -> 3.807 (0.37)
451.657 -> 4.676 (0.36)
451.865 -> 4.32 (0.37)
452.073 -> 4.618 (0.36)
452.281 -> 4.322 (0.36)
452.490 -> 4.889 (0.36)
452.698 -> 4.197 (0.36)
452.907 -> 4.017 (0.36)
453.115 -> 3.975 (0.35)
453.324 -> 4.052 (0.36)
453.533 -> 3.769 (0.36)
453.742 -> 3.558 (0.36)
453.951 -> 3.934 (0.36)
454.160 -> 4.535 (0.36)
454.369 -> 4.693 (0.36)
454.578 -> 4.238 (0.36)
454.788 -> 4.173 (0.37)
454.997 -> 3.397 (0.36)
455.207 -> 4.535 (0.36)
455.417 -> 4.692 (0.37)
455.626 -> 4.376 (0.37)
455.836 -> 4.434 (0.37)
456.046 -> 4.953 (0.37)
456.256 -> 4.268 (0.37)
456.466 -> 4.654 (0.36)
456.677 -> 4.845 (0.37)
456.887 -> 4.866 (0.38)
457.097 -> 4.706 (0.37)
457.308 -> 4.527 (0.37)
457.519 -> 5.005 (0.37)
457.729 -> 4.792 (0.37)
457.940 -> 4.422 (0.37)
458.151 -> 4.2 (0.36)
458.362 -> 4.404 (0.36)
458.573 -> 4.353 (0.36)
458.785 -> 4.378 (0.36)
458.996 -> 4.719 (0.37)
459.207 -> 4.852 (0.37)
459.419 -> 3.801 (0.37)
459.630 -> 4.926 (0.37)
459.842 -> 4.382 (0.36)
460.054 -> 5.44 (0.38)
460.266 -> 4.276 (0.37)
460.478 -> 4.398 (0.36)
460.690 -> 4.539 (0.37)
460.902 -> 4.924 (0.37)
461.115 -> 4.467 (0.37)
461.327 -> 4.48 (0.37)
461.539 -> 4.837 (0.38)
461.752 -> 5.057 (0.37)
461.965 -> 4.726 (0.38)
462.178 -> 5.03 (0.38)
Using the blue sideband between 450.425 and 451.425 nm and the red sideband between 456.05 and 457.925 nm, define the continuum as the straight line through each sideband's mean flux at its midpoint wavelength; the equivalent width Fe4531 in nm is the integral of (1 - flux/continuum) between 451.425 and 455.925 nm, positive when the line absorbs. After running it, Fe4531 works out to 0.28 nm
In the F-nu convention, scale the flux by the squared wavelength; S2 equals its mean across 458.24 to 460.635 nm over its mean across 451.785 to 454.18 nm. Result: 1.12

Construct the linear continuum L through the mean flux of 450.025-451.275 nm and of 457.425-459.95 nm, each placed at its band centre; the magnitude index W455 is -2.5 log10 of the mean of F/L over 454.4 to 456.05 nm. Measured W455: 0.039 mag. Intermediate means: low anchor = 4.44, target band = 4.33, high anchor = 4.52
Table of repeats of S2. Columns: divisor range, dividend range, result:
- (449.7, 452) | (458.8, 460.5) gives 1.10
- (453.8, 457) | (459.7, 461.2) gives 1.07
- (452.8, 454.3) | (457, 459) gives 1.16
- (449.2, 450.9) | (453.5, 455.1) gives 0.93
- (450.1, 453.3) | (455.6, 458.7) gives 1.08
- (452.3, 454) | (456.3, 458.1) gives 1.18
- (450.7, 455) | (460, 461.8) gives 1.15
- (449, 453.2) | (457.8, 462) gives 1.09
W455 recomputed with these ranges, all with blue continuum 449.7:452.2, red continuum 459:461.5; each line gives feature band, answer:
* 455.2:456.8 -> -0.025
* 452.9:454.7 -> 0.090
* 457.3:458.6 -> 0.001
